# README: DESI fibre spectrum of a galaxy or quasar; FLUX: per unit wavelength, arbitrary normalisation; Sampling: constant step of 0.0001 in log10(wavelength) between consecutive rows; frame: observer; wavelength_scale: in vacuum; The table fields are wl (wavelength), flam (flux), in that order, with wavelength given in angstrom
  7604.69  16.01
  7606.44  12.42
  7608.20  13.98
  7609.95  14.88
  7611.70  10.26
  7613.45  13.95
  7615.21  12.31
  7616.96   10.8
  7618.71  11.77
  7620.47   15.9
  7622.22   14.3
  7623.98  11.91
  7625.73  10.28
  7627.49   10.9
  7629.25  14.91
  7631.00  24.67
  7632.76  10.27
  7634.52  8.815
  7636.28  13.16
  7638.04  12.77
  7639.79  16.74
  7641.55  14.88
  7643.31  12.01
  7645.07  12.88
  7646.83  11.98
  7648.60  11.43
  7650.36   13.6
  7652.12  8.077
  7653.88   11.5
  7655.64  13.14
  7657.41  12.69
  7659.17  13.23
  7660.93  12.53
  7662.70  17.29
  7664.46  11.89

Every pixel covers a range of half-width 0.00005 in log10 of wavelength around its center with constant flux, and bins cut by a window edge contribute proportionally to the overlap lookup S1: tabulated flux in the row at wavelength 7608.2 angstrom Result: 13.98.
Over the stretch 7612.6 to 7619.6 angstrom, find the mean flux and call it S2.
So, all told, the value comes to 12.2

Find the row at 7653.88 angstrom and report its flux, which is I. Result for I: 11.5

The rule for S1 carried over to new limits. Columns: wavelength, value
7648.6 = 11.43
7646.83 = 11.98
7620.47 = 15.9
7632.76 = 10.27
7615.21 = 12.31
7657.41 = 12.69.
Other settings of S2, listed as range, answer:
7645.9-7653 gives 11.3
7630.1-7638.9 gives 13.9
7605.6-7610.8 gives 13.7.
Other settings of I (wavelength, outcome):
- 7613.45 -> 13.95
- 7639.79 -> 16.74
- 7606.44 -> 12.42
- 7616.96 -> 10.8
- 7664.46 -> 11.89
